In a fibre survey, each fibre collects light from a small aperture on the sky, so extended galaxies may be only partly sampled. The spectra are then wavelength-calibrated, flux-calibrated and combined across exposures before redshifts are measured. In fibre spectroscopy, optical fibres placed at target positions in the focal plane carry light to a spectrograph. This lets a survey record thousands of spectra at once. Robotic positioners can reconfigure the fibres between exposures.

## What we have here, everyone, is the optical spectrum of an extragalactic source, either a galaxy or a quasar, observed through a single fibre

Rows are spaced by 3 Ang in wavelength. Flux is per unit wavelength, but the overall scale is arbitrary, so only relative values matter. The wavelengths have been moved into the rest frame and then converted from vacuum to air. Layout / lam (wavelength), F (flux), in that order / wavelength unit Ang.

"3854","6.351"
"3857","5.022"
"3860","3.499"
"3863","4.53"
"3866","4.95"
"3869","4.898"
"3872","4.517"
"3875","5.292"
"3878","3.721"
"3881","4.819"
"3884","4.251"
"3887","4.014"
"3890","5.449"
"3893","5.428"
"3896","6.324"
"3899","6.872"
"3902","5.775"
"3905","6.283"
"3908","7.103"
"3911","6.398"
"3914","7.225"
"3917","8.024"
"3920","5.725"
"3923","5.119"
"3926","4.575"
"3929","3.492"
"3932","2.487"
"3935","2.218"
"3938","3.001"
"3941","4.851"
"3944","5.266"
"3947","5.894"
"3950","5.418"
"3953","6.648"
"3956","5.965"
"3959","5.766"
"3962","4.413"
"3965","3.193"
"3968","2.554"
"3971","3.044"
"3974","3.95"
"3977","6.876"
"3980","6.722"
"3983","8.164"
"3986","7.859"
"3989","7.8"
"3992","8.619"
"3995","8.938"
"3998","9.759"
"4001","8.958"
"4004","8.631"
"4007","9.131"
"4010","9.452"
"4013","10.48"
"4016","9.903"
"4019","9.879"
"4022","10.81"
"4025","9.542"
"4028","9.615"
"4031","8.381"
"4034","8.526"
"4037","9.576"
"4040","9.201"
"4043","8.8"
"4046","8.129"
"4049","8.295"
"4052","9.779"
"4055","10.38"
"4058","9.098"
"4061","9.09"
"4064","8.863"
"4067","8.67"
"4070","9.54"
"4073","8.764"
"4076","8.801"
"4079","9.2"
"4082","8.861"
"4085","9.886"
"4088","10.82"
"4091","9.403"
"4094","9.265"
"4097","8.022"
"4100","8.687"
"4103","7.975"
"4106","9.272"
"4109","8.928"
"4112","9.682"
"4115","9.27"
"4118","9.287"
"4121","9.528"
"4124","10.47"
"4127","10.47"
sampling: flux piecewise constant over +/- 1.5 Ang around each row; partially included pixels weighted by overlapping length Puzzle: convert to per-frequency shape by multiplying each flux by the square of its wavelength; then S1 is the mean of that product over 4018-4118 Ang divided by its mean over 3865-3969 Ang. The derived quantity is 1.94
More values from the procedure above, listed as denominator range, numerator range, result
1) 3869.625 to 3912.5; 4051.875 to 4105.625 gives 1.85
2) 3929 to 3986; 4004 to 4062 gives 2.00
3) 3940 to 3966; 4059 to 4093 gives 1.85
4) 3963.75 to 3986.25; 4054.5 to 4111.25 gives 1.86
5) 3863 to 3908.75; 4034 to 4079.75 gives 1.88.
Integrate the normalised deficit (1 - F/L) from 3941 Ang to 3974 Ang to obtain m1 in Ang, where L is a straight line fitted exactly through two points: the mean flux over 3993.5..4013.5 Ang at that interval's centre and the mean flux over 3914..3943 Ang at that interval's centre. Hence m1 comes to 7.6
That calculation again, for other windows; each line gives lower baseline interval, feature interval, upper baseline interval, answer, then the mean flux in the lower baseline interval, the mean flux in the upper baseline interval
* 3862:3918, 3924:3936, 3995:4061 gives 6.00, 5.56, 9.33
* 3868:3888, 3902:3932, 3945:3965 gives -4.99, 4.5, 5.49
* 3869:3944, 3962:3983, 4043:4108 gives 6.42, 5.12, 9.08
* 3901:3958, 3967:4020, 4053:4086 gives -4.87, 5.34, 9.19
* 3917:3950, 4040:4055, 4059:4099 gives -1.48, 4.49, 9.16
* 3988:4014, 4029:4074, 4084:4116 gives 0.60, 9.08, 9.19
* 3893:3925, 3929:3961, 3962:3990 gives 6.44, 6.41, 5.47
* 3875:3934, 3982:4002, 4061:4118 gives -3.99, 5.39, 9.11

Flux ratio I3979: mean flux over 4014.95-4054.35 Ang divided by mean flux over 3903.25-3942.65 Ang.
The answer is 1.8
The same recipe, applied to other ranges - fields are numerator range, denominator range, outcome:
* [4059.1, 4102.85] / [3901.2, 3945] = 1.76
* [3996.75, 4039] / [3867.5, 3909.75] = 1.77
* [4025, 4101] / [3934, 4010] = 1.46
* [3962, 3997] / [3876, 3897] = 1.27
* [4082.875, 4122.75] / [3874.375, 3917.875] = 1.60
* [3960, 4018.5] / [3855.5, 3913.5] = 1.39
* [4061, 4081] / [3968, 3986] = 1.59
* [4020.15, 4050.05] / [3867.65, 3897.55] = 1.87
